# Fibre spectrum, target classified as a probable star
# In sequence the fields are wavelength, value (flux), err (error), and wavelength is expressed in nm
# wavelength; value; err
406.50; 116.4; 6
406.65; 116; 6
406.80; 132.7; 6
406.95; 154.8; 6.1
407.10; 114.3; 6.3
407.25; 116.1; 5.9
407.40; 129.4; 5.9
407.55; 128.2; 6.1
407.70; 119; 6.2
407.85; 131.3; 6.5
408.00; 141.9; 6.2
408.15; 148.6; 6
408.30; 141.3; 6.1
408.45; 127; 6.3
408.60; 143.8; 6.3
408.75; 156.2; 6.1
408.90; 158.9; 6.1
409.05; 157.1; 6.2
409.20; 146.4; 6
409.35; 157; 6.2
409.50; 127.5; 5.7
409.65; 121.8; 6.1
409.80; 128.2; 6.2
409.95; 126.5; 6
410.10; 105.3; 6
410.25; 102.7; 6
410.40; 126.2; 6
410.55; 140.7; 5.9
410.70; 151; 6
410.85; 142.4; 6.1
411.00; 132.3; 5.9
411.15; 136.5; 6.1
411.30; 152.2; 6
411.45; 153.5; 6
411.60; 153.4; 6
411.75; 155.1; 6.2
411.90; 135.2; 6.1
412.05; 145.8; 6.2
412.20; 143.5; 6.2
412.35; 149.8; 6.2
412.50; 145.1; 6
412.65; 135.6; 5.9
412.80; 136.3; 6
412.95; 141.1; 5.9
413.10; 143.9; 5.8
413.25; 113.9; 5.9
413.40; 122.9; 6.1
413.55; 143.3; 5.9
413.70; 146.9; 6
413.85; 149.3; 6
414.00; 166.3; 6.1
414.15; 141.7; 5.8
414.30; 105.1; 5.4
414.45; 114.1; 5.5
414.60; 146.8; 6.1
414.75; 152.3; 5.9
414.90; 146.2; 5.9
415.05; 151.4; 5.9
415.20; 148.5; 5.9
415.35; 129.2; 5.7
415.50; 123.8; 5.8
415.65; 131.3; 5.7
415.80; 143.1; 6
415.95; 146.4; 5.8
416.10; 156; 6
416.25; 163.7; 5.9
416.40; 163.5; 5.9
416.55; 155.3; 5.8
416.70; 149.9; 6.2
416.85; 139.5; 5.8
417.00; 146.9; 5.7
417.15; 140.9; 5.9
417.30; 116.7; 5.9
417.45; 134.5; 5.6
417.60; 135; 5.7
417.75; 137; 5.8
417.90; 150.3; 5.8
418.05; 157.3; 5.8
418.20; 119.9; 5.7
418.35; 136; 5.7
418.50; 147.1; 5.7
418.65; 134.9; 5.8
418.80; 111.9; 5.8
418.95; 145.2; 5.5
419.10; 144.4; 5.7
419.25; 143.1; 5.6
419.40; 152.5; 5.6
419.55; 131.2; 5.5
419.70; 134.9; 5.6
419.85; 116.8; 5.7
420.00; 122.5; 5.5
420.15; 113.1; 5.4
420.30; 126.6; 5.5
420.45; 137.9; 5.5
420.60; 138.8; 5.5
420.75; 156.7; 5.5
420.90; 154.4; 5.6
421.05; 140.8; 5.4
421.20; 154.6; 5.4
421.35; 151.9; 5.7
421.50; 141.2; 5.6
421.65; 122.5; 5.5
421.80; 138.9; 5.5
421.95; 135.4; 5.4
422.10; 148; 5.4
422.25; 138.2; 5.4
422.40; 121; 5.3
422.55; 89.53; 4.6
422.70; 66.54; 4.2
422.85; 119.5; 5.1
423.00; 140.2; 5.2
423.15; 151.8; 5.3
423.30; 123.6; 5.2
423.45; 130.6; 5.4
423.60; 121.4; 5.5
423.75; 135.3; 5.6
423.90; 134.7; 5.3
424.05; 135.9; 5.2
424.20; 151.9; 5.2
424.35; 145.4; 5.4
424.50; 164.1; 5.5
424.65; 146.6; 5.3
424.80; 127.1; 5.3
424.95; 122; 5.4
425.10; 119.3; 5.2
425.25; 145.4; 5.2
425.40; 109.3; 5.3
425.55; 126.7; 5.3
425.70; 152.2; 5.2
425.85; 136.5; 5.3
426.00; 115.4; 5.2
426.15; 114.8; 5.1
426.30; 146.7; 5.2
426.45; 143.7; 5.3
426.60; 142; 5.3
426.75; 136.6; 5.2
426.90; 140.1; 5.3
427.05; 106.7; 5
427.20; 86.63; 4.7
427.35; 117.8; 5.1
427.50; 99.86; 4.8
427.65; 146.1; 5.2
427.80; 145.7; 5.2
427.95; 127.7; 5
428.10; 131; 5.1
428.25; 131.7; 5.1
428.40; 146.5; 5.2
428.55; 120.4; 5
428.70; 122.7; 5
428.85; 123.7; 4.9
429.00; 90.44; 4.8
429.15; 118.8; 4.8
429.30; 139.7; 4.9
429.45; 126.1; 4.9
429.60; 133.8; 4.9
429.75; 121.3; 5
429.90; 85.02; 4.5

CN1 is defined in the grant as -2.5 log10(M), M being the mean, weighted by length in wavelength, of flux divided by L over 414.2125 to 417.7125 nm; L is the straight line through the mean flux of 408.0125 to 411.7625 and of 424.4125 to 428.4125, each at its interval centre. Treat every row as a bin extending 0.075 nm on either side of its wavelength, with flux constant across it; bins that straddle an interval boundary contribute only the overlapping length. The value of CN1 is -0.037 mag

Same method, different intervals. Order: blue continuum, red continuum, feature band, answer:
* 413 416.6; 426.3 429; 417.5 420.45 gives 0.02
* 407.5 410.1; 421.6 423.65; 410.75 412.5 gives -0.08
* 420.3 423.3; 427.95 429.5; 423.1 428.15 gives -0.02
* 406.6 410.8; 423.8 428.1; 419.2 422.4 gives -0.04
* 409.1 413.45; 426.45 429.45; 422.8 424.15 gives -0.04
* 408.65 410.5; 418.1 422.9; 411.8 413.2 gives -0.06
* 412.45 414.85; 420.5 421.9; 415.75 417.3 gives -0.07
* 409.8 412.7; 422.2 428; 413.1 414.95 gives -0.01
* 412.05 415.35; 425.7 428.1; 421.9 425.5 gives 0.01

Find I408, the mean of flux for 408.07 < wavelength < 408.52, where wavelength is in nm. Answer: 139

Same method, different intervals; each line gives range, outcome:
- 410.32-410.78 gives 139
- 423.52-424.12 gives 132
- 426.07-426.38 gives 131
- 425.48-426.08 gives 133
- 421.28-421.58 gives 146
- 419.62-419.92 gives 126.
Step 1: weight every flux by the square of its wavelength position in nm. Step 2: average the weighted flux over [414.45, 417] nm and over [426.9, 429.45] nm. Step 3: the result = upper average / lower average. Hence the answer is 0.89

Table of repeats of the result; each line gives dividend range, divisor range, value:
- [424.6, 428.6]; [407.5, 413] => 1.00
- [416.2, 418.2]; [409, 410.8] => 1.13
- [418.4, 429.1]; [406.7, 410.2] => 1.05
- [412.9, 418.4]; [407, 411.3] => 1.08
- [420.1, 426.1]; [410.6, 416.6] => 0.98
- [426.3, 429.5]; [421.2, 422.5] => 0.95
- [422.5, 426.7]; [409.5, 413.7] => 1.02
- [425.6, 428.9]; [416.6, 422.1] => 0.97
